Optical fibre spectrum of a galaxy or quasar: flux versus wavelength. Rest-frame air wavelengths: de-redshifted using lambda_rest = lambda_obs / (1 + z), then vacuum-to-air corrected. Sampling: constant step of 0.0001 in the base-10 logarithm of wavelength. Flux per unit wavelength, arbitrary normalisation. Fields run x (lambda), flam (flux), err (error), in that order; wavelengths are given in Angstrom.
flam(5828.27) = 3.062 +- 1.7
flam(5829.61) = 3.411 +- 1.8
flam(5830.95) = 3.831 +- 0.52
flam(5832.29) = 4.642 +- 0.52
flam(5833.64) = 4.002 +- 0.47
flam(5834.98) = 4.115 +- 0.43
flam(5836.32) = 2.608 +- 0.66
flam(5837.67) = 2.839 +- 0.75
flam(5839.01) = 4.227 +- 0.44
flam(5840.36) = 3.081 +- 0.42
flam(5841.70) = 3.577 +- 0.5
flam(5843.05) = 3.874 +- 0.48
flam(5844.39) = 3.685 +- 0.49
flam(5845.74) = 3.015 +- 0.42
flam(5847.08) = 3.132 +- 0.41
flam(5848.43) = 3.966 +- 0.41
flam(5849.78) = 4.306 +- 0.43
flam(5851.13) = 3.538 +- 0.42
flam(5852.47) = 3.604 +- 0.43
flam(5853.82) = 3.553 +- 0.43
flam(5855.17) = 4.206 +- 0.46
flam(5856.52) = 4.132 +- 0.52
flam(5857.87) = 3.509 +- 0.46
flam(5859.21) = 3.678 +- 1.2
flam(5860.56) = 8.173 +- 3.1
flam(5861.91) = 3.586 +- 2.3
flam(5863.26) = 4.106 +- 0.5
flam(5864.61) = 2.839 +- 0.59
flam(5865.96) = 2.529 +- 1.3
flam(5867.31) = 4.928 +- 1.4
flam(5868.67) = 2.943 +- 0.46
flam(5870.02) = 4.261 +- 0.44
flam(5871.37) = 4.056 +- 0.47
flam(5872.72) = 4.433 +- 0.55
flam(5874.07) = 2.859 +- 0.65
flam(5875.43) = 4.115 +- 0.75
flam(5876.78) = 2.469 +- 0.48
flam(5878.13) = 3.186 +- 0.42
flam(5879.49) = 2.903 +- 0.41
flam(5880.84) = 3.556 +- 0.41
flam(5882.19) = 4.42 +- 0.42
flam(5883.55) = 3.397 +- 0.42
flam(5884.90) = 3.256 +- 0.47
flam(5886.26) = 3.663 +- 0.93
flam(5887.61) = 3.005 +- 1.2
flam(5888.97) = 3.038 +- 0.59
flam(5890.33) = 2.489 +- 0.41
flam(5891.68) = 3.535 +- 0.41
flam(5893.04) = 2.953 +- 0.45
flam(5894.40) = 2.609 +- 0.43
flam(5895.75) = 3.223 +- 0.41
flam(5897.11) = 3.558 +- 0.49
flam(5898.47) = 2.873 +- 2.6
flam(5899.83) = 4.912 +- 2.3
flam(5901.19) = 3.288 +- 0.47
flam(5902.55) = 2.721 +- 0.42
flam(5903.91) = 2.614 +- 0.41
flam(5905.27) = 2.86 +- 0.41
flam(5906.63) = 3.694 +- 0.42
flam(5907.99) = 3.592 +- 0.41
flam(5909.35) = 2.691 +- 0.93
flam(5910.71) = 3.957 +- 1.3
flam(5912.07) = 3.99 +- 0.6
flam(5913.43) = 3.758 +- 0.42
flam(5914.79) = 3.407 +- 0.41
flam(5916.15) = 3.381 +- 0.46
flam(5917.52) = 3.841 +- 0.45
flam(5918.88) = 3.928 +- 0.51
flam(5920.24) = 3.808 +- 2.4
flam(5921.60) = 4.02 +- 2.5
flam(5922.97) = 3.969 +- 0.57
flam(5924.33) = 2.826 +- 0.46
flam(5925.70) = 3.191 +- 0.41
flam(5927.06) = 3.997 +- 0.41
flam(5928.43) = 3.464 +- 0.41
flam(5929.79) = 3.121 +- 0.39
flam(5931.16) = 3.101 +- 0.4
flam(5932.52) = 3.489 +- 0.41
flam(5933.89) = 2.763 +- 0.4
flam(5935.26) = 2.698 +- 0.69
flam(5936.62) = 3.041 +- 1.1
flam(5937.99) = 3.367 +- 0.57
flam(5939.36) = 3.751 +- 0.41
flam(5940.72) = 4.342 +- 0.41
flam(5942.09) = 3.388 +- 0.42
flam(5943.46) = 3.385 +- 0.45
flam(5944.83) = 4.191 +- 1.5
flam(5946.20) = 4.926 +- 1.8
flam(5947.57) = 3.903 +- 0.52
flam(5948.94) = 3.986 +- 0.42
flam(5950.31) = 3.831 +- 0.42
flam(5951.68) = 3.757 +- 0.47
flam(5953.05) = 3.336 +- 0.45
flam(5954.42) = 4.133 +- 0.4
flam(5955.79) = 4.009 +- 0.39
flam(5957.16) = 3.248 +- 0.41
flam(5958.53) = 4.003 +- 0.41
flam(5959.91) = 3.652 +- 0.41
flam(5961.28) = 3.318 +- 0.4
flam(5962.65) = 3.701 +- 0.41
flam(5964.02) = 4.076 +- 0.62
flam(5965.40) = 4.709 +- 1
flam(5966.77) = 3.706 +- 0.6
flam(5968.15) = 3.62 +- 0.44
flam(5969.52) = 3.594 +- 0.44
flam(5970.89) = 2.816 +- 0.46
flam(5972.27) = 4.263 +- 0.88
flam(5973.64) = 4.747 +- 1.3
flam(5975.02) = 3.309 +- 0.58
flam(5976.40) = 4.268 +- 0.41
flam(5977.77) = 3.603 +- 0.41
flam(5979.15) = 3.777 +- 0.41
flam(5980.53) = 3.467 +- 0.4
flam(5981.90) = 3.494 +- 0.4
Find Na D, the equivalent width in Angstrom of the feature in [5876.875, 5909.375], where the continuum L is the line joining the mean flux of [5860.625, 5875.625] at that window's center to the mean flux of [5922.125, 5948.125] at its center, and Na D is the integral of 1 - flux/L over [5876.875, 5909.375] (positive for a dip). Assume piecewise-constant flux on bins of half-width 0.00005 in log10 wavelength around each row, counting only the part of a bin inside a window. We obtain 4.2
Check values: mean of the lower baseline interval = 3.86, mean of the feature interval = 3.25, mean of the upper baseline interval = 3.52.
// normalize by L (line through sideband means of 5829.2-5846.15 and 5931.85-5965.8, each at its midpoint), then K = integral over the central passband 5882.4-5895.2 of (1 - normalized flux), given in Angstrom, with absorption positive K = 1.8 Angstrom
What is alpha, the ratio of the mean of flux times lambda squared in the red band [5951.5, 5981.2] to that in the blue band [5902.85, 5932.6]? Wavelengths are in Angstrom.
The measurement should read 1.10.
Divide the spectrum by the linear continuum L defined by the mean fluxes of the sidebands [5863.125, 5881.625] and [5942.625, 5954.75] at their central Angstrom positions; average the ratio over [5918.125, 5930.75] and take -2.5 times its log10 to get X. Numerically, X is 0.06 mag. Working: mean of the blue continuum 3.5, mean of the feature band 3.58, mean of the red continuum 3.93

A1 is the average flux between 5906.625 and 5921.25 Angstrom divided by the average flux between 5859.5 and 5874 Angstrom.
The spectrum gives 0.9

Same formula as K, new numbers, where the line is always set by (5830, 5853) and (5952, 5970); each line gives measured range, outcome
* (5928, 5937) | 1.6 Angstrom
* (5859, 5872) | -1.6 Angstrom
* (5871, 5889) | 1.1 Angstrom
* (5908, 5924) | 0.2 Angstrom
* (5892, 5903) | 1.3 Angstrom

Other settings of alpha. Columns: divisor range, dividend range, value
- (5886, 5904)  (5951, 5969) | 1.22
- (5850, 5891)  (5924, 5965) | 1.01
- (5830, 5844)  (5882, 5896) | 0.88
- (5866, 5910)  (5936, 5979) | 1.16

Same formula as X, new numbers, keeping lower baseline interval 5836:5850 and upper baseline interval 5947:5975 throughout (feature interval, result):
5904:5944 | 0.073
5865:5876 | -0.054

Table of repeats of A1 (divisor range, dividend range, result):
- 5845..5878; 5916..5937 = 0.90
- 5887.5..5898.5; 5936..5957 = 1.25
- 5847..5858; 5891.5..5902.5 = 0.87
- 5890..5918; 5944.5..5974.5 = 1.16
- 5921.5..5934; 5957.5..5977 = 1.13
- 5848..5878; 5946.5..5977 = 0.99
